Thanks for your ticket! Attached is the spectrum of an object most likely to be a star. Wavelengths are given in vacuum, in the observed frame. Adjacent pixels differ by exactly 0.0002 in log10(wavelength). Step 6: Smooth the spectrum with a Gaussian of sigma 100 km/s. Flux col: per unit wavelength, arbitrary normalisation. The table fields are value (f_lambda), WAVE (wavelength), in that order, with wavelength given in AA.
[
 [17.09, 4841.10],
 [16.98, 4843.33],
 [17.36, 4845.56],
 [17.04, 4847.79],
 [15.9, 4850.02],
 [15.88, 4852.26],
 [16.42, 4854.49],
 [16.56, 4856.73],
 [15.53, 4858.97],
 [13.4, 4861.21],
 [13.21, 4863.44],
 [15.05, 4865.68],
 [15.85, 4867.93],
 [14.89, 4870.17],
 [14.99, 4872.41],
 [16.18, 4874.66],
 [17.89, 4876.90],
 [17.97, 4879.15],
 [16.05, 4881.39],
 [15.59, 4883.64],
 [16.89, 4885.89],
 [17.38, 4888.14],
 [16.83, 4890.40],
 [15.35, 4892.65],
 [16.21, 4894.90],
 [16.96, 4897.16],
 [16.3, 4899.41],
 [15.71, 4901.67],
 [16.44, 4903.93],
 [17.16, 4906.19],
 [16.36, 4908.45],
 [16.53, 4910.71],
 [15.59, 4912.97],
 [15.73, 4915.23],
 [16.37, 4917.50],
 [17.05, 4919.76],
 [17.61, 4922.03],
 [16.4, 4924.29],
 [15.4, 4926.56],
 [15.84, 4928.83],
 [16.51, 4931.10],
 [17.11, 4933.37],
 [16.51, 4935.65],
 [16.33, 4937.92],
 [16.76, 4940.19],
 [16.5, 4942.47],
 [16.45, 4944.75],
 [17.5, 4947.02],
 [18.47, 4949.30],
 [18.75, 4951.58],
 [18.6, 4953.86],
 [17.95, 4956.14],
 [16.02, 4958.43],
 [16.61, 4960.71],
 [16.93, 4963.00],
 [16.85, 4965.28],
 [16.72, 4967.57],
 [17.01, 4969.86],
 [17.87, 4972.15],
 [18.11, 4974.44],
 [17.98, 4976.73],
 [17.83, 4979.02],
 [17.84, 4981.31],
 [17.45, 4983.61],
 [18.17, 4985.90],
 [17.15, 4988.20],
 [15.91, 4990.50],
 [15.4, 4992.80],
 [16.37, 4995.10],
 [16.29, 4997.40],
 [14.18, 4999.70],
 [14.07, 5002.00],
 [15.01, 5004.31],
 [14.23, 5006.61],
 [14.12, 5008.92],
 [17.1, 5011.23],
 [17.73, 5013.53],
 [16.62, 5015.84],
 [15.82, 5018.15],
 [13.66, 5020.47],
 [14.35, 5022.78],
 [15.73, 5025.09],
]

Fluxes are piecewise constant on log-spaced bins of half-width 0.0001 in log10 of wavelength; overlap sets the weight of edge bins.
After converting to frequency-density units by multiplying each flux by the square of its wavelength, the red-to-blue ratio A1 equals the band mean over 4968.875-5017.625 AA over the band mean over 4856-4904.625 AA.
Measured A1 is 1.08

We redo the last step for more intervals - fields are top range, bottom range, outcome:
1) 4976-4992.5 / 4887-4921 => 1.09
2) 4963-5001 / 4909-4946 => 1.05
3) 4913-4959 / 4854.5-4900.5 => 1.08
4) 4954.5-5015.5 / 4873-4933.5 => 1.04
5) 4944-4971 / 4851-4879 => 1.16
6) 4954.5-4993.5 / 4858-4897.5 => 1.13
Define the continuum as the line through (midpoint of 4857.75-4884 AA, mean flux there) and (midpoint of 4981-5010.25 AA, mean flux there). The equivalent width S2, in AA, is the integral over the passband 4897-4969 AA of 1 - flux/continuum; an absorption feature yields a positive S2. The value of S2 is -4.9 AA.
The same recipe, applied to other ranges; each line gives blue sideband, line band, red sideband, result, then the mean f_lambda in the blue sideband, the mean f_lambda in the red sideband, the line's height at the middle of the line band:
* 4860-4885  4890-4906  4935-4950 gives -0.2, 15.6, 16.9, 16.1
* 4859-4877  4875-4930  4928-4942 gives -2.4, 15.1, 16.5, 15.8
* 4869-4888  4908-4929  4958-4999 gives 0.4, 16.4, 17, 16.6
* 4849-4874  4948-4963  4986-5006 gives -2.1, 15.3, 15.6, 15.5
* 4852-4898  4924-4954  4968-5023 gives -1.4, 16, 16.3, 16.1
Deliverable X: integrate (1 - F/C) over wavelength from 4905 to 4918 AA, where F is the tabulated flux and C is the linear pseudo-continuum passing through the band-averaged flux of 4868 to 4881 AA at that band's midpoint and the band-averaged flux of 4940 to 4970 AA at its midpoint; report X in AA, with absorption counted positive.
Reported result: 0.4 AA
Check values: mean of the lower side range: 16.3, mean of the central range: 16.3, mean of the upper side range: 17.2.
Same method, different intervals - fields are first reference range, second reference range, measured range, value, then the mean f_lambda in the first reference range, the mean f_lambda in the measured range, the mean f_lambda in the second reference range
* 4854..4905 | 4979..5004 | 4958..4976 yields -0.9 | 16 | 17.1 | 16.3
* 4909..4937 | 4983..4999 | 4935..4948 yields -0.2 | 16.4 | 16.7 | 16.6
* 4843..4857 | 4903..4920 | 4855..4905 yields 1.5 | 16.6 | 16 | 16.4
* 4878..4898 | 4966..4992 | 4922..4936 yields 0.5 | 16.6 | 16.4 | 17.4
